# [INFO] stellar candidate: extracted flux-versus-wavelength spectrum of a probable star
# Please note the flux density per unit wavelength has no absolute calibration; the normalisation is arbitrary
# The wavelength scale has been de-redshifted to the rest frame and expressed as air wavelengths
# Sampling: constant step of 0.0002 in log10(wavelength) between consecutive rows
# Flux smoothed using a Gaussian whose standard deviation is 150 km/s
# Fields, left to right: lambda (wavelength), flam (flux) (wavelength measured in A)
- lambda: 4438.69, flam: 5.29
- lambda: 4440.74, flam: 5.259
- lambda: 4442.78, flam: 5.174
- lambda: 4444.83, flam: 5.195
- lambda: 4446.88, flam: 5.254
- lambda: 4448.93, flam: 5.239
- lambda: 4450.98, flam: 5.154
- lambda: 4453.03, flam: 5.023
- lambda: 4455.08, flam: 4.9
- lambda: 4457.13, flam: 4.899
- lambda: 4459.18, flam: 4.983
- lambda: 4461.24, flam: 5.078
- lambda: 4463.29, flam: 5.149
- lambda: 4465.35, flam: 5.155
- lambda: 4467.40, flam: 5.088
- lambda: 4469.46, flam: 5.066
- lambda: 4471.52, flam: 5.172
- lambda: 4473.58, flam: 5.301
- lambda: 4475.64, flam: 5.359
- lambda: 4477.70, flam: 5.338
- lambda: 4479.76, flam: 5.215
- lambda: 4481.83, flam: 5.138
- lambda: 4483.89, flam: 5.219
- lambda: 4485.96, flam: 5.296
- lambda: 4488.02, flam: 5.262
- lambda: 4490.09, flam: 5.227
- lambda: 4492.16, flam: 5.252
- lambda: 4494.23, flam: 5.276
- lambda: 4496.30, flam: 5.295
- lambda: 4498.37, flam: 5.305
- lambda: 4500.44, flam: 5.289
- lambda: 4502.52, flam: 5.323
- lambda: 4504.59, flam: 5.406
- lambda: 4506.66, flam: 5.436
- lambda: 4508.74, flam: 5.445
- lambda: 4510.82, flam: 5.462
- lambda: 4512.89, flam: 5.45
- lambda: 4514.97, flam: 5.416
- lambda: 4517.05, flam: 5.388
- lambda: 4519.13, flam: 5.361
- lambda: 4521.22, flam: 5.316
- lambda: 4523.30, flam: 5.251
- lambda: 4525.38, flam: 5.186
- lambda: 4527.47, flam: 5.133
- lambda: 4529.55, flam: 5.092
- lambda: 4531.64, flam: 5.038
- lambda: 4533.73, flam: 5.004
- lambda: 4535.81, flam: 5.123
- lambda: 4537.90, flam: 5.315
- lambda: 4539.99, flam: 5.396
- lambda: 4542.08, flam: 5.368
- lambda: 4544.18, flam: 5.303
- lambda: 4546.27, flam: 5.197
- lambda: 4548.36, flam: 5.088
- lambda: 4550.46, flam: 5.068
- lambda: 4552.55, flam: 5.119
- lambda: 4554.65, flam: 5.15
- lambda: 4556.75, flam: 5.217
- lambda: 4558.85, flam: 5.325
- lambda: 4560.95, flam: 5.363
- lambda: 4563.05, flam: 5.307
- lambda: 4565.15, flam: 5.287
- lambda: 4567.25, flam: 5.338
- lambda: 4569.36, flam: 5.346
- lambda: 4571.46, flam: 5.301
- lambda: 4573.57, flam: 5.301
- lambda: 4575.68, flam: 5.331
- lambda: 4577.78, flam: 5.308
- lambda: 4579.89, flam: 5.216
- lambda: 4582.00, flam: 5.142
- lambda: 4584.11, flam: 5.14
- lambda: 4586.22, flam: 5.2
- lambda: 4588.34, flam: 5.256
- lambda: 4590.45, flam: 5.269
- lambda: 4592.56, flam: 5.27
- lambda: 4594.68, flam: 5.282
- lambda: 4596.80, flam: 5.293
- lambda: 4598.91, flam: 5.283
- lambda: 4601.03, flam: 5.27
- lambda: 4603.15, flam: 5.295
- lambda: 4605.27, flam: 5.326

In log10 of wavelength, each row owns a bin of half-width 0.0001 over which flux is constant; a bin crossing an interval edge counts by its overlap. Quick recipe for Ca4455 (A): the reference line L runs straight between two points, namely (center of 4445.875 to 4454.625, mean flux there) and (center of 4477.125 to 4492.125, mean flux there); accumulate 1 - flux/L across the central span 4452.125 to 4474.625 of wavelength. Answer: 0.5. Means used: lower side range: 5.15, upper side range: 5.24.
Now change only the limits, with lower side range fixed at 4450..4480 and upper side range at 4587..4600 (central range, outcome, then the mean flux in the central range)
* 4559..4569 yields -0.16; 5.32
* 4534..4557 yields 0.05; 5.21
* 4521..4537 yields 0.19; 5.14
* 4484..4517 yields -1.12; 5.34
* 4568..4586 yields -0.02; 5.26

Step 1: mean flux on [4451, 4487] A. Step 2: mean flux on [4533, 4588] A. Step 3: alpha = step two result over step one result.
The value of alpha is 1.02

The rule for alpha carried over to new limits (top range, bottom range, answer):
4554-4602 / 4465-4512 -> 1.00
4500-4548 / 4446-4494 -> 1.02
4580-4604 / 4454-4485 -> 1.02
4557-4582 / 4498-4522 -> 0.98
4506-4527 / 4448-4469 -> 1.06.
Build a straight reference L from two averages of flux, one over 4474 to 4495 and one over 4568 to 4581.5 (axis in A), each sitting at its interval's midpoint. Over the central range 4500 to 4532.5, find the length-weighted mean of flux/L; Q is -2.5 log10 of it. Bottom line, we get -0.01 mag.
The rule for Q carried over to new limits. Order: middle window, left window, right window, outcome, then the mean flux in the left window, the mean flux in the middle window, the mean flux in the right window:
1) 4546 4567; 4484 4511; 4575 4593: 0.01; 5.32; 5.22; 5.24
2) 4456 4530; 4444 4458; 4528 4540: -0.03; 5.09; 5.25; 5.14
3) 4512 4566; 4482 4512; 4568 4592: 0.01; 5.32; 5.24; 5.26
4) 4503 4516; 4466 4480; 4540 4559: -0.04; 5.22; 5.43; 5.21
